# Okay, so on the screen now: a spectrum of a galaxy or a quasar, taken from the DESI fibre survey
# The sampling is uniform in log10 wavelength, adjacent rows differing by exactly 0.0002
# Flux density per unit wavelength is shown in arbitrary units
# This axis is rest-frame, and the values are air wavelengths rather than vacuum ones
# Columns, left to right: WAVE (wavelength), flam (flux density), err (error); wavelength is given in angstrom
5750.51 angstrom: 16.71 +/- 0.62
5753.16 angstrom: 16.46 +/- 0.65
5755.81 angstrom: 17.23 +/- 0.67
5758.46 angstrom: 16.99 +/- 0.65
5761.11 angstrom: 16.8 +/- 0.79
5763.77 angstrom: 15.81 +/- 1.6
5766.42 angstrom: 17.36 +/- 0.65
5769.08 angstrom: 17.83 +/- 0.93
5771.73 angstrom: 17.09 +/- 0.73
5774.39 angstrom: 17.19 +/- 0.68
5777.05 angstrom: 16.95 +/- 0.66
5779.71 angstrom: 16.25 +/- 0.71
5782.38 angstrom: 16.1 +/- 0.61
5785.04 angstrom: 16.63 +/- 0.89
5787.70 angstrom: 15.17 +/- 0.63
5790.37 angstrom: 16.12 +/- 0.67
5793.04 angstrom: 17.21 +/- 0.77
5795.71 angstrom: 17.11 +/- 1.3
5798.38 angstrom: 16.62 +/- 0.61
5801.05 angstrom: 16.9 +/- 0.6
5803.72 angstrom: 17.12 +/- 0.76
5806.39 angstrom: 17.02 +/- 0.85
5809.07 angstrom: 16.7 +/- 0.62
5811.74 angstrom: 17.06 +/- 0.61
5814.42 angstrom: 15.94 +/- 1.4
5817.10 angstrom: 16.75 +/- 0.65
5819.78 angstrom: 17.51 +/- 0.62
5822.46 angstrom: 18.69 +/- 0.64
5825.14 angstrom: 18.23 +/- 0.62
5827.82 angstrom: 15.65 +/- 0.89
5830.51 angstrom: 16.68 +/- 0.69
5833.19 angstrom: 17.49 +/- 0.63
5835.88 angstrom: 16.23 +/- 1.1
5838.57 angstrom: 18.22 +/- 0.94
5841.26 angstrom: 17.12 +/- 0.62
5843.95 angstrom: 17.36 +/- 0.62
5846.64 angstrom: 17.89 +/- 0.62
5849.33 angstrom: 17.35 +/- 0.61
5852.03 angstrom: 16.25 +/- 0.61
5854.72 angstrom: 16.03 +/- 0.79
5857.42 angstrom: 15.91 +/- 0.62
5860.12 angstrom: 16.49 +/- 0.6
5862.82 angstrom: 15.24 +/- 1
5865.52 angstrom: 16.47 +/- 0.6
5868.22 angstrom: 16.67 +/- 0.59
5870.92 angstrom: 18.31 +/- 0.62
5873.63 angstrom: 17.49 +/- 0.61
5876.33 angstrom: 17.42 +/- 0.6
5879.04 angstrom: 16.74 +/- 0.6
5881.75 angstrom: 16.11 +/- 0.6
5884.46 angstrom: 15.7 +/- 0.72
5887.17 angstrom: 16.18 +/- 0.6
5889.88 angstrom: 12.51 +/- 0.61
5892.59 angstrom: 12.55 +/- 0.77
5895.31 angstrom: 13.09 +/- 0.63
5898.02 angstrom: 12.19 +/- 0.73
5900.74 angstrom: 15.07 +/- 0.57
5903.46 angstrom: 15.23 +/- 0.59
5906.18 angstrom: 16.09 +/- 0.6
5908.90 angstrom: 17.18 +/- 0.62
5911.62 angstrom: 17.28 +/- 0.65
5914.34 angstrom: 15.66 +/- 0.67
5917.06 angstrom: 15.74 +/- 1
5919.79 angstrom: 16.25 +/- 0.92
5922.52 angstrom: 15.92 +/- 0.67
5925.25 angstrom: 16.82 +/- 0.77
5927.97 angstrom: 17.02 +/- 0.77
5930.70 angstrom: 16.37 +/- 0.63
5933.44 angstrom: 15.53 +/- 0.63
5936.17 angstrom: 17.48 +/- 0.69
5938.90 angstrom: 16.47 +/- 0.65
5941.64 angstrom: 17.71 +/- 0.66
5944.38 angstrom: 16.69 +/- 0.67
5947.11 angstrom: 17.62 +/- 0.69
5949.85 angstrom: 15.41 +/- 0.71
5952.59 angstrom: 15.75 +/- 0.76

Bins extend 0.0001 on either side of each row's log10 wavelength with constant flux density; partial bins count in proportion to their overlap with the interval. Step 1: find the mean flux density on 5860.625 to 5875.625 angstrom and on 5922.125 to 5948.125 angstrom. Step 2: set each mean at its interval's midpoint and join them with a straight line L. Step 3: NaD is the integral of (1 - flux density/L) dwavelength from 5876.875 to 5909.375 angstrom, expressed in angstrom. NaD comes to 3.74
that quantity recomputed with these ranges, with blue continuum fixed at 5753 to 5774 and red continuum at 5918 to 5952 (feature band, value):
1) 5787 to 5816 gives 0.4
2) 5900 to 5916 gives 0.5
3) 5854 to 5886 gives 0.3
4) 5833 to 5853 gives -0.5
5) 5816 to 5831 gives -0.4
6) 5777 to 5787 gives 0.4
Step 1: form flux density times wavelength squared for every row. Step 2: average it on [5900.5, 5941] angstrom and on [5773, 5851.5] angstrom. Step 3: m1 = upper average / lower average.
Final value 1.0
